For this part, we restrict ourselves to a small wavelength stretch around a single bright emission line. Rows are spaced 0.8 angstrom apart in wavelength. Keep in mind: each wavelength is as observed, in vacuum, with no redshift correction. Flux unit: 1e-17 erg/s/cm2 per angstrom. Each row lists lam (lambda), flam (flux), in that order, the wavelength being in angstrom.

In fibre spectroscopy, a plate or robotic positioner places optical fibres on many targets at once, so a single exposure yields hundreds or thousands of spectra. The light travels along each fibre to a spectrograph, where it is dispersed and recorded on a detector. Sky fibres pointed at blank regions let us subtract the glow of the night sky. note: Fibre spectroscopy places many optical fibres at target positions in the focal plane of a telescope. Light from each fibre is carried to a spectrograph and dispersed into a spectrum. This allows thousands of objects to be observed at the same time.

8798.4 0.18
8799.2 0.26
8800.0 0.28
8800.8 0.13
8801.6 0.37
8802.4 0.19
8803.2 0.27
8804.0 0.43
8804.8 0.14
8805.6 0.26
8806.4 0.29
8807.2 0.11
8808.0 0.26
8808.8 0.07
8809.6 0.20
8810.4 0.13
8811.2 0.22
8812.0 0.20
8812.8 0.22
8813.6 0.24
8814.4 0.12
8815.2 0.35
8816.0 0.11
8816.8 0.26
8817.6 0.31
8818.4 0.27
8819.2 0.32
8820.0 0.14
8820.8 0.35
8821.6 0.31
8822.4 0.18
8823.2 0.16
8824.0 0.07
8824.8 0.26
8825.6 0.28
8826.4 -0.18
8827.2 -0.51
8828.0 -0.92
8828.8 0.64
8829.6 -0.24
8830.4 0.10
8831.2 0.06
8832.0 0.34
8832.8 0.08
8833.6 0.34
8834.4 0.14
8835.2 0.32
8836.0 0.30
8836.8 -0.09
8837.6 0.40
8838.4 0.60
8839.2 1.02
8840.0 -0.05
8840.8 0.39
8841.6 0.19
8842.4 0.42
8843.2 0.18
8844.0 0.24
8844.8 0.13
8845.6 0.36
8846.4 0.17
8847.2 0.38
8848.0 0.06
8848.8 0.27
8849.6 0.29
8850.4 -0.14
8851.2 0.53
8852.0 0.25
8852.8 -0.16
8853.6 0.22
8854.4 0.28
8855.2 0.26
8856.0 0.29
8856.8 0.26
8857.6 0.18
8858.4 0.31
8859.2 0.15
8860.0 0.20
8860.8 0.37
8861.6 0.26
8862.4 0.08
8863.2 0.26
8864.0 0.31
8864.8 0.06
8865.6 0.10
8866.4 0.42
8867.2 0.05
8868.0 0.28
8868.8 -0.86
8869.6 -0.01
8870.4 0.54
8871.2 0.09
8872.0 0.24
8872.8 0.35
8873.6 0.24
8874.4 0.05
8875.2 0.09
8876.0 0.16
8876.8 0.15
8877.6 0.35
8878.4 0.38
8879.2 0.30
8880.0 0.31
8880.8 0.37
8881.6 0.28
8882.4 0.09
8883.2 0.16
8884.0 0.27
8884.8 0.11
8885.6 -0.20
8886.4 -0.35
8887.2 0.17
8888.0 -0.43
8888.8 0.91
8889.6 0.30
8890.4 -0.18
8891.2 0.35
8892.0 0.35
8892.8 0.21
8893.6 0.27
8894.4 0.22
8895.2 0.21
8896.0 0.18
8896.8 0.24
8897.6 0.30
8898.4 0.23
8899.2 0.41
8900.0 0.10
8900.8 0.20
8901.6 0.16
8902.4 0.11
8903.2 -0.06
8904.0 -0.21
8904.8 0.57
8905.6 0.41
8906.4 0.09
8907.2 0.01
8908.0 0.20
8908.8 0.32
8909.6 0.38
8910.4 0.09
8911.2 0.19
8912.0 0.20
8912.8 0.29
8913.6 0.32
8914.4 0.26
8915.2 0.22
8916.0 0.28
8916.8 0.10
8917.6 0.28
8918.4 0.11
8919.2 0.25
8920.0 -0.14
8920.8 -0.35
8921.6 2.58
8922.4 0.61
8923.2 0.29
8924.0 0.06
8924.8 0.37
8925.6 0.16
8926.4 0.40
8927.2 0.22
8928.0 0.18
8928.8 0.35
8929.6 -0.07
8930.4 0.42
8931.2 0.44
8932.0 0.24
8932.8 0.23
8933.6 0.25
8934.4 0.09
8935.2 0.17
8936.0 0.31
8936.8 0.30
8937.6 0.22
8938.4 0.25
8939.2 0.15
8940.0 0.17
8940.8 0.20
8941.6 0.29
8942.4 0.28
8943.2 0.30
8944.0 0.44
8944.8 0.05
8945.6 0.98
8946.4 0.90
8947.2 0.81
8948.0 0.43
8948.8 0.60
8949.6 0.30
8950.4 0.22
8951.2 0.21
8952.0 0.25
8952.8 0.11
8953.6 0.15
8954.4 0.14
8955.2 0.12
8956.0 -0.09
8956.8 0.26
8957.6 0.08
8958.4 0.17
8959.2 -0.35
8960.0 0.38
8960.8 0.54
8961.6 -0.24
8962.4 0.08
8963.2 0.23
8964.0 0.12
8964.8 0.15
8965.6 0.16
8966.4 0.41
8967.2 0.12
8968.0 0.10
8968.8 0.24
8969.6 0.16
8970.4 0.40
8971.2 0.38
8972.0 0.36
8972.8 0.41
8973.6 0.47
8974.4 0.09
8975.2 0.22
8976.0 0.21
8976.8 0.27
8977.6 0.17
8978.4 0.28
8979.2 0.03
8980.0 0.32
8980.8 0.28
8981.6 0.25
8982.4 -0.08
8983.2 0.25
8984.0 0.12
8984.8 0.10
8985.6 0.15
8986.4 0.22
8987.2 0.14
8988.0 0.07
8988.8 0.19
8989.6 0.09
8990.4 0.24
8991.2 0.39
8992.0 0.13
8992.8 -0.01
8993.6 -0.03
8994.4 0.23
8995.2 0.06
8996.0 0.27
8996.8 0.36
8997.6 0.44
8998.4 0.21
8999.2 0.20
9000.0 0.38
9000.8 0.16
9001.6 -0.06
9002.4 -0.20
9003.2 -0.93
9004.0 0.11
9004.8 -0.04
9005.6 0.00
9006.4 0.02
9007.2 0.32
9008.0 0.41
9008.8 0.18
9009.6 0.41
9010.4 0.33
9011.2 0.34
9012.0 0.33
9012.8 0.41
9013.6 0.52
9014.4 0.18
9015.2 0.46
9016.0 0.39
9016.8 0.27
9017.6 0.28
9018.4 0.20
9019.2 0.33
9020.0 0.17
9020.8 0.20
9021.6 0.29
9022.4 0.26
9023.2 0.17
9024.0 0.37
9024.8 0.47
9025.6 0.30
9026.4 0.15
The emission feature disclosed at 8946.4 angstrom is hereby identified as H-gamma 4340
